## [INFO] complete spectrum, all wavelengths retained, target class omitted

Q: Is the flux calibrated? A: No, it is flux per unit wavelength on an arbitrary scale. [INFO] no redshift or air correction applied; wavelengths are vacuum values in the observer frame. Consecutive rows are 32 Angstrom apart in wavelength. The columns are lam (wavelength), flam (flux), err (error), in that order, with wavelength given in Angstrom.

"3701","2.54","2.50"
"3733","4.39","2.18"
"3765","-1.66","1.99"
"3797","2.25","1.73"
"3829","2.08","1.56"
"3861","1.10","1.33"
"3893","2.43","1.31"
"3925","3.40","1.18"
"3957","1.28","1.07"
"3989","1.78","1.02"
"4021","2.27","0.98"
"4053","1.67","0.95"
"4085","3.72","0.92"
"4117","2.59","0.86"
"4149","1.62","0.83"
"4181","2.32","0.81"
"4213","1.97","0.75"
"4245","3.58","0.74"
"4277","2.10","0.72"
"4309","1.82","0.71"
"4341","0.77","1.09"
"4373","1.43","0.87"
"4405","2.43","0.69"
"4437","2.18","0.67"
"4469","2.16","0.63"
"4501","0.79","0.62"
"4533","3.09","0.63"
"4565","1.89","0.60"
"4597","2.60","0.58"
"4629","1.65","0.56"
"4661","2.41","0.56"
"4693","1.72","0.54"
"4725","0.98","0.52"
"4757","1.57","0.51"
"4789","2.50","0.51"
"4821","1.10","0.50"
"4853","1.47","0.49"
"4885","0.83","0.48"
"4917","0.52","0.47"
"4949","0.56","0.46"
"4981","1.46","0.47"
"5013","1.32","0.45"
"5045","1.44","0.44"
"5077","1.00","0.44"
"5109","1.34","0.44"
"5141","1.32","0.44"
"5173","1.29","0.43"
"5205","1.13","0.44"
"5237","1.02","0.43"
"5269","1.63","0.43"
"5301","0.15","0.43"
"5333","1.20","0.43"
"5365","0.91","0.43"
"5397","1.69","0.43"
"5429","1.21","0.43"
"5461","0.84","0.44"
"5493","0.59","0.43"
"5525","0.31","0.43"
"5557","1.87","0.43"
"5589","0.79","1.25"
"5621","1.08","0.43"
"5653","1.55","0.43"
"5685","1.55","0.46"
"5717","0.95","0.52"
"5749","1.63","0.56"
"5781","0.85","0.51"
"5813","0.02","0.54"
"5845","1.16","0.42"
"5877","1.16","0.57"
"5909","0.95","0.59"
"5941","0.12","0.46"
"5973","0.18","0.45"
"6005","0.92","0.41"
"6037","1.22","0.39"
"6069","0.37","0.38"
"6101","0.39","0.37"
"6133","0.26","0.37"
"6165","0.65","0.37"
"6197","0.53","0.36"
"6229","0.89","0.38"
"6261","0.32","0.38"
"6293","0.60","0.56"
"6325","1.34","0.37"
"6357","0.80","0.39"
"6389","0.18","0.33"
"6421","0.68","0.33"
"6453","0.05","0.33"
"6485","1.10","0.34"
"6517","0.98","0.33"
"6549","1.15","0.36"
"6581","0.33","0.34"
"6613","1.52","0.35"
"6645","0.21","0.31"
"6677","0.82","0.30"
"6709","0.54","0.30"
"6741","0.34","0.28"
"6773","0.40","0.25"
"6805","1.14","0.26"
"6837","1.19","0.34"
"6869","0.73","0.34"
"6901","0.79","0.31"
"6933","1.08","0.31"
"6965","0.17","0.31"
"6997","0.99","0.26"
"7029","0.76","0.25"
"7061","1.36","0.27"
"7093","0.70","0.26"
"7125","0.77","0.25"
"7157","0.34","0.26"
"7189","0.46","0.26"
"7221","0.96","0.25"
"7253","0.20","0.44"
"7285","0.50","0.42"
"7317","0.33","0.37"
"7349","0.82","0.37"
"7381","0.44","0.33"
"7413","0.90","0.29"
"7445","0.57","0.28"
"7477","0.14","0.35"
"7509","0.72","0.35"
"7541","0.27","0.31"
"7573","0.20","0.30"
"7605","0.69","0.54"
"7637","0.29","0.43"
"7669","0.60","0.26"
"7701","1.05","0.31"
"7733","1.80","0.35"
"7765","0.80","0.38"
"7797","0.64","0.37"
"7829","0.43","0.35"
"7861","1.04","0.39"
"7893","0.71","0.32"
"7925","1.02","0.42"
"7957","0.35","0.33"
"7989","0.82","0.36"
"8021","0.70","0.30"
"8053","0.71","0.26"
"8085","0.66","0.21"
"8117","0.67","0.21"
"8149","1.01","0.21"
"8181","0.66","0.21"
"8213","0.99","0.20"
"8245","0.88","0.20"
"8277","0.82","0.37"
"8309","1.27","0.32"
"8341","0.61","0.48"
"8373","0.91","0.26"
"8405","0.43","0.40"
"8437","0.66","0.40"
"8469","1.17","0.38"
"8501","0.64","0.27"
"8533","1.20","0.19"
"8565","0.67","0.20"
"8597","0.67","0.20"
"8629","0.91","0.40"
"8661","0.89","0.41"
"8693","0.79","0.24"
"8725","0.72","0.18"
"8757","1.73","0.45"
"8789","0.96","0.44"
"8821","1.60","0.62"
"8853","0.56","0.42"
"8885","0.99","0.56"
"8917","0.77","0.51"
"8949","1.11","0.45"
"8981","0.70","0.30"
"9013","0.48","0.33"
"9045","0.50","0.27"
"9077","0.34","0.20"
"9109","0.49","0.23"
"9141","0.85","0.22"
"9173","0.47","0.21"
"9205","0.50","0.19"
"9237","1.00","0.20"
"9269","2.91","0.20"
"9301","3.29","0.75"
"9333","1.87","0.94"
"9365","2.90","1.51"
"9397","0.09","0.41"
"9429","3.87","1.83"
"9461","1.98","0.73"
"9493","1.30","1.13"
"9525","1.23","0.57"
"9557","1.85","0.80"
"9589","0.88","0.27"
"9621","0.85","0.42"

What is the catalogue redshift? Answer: 1.489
